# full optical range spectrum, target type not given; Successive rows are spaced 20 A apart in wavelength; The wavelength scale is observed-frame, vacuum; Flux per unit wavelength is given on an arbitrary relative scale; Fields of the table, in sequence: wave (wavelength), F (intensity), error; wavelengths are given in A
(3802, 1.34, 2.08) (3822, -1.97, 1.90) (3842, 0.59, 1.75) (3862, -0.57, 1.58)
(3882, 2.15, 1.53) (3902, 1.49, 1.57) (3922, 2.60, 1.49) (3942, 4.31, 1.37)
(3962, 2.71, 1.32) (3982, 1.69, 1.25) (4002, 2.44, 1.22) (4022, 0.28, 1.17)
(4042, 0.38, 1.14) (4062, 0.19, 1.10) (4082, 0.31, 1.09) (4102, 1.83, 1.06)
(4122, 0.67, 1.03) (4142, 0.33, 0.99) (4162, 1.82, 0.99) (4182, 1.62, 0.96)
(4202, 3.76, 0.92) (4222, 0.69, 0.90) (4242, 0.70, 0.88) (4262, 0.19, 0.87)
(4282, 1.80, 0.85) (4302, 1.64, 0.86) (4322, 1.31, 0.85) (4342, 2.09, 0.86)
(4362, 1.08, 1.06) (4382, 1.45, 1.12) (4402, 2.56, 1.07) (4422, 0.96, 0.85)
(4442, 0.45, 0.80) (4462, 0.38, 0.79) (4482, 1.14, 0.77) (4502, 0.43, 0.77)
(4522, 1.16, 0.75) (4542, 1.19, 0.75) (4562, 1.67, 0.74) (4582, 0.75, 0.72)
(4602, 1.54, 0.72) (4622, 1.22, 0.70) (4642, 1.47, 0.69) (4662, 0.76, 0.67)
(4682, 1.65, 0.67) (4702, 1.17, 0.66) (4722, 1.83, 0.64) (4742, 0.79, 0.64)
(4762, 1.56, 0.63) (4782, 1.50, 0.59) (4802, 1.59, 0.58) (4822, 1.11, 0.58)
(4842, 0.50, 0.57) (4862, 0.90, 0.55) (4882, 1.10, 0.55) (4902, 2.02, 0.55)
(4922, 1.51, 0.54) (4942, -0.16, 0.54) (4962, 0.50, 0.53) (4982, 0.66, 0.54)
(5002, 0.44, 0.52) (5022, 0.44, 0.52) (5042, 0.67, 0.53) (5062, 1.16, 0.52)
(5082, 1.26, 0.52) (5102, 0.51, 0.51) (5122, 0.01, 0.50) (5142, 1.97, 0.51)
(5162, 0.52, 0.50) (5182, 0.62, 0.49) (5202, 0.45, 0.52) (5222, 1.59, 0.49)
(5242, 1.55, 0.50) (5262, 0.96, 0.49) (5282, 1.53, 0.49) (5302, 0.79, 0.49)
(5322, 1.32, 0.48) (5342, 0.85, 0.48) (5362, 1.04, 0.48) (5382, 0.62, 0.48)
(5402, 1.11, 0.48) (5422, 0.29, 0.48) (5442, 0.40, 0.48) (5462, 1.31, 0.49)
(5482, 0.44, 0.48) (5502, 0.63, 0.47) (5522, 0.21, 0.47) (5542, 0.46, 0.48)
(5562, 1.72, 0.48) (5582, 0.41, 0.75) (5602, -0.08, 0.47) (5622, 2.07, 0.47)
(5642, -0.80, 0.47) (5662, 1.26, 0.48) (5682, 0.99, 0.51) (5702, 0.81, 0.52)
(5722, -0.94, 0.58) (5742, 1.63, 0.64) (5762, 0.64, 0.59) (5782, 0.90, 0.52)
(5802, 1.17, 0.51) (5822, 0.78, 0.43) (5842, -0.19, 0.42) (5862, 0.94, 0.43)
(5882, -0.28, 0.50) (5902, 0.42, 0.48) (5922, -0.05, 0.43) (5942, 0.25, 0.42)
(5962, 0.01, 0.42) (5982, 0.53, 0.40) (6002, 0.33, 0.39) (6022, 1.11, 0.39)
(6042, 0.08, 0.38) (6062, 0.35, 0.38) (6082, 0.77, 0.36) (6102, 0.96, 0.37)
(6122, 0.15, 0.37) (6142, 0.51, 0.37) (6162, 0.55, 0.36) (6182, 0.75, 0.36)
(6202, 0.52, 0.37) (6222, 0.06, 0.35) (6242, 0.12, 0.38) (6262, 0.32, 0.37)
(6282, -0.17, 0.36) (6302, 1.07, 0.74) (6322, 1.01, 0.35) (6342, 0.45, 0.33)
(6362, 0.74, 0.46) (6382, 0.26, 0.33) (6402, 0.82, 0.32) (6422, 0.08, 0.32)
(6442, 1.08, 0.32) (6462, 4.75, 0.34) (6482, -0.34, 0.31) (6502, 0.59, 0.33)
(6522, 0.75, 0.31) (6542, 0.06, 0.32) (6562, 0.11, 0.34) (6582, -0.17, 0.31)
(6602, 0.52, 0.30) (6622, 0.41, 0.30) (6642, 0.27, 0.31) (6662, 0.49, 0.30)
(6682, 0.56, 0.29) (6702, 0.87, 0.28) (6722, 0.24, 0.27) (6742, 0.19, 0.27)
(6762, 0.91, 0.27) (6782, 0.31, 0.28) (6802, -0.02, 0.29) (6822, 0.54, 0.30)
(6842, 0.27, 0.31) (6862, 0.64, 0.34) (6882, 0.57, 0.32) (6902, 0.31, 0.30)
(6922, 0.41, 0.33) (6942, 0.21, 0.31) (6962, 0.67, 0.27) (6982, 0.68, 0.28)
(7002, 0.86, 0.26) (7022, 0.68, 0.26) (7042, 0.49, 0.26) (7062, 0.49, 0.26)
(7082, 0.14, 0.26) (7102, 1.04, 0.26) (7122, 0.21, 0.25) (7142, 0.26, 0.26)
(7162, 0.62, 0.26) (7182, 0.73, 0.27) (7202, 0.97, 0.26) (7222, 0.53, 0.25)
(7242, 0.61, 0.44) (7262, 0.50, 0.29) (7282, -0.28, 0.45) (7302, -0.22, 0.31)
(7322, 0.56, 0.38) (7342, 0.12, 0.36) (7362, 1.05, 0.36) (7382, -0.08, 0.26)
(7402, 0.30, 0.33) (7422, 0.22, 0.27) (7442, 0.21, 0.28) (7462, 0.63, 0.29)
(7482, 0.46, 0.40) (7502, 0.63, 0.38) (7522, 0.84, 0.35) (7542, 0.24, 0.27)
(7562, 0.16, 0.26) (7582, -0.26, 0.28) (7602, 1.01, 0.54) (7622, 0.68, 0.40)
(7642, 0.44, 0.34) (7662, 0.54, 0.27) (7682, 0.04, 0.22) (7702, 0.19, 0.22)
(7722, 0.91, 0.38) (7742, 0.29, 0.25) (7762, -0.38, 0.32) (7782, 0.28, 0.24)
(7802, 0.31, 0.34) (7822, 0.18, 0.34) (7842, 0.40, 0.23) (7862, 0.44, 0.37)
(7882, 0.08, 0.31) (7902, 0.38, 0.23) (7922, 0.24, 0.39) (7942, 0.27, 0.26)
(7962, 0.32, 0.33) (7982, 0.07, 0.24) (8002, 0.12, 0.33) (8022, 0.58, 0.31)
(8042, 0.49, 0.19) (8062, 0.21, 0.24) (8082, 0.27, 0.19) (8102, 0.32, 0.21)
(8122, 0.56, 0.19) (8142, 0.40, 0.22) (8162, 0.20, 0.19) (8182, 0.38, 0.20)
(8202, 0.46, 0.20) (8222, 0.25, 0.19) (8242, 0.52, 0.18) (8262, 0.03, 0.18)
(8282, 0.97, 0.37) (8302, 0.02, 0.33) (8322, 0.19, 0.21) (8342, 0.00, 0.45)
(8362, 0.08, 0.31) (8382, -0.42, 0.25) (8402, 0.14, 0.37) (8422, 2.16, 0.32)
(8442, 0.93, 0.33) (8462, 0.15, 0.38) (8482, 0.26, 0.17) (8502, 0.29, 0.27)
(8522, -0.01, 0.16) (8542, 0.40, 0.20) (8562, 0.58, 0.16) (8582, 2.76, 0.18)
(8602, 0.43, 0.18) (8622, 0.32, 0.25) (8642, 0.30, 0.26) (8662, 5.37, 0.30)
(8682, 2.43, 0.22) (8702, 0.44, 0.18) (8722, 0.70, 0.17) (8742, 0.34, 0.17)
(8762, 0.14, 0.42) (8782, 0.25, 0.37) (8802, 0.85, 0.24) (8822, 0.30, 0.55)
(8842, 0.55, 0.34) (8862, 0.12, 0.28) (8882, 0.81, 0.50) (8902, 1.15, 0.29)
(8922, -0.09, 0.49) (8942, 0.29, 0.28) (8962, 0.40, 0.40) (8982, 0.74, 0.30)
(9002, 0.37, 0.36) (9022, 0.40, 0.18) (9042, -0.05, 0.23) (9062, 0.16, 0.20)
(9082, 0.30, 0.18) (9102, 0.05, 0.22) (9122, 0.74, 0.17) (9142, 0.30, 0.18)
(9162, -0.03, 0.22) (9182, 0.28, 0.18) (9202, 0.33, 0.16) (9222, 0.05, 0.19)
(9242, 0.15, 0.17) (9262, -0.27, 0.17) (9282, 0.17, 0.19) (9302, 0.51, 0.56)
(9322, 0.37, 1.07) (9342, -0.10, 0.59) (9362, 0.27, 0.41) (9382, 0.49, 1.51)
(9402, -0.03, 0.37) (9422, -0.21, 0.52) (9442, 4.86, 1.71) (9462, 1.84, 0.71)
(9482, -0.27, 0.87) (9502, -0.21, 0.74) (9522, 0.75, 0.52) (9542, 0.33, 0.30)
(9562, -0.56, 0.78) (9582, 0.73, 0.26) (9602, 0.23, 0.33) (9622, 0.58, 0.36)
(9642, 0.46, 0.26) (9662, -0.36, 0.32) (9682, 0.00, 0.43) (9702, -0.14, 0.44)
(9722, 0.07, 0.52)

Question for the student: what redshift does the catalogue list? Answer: 0.731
